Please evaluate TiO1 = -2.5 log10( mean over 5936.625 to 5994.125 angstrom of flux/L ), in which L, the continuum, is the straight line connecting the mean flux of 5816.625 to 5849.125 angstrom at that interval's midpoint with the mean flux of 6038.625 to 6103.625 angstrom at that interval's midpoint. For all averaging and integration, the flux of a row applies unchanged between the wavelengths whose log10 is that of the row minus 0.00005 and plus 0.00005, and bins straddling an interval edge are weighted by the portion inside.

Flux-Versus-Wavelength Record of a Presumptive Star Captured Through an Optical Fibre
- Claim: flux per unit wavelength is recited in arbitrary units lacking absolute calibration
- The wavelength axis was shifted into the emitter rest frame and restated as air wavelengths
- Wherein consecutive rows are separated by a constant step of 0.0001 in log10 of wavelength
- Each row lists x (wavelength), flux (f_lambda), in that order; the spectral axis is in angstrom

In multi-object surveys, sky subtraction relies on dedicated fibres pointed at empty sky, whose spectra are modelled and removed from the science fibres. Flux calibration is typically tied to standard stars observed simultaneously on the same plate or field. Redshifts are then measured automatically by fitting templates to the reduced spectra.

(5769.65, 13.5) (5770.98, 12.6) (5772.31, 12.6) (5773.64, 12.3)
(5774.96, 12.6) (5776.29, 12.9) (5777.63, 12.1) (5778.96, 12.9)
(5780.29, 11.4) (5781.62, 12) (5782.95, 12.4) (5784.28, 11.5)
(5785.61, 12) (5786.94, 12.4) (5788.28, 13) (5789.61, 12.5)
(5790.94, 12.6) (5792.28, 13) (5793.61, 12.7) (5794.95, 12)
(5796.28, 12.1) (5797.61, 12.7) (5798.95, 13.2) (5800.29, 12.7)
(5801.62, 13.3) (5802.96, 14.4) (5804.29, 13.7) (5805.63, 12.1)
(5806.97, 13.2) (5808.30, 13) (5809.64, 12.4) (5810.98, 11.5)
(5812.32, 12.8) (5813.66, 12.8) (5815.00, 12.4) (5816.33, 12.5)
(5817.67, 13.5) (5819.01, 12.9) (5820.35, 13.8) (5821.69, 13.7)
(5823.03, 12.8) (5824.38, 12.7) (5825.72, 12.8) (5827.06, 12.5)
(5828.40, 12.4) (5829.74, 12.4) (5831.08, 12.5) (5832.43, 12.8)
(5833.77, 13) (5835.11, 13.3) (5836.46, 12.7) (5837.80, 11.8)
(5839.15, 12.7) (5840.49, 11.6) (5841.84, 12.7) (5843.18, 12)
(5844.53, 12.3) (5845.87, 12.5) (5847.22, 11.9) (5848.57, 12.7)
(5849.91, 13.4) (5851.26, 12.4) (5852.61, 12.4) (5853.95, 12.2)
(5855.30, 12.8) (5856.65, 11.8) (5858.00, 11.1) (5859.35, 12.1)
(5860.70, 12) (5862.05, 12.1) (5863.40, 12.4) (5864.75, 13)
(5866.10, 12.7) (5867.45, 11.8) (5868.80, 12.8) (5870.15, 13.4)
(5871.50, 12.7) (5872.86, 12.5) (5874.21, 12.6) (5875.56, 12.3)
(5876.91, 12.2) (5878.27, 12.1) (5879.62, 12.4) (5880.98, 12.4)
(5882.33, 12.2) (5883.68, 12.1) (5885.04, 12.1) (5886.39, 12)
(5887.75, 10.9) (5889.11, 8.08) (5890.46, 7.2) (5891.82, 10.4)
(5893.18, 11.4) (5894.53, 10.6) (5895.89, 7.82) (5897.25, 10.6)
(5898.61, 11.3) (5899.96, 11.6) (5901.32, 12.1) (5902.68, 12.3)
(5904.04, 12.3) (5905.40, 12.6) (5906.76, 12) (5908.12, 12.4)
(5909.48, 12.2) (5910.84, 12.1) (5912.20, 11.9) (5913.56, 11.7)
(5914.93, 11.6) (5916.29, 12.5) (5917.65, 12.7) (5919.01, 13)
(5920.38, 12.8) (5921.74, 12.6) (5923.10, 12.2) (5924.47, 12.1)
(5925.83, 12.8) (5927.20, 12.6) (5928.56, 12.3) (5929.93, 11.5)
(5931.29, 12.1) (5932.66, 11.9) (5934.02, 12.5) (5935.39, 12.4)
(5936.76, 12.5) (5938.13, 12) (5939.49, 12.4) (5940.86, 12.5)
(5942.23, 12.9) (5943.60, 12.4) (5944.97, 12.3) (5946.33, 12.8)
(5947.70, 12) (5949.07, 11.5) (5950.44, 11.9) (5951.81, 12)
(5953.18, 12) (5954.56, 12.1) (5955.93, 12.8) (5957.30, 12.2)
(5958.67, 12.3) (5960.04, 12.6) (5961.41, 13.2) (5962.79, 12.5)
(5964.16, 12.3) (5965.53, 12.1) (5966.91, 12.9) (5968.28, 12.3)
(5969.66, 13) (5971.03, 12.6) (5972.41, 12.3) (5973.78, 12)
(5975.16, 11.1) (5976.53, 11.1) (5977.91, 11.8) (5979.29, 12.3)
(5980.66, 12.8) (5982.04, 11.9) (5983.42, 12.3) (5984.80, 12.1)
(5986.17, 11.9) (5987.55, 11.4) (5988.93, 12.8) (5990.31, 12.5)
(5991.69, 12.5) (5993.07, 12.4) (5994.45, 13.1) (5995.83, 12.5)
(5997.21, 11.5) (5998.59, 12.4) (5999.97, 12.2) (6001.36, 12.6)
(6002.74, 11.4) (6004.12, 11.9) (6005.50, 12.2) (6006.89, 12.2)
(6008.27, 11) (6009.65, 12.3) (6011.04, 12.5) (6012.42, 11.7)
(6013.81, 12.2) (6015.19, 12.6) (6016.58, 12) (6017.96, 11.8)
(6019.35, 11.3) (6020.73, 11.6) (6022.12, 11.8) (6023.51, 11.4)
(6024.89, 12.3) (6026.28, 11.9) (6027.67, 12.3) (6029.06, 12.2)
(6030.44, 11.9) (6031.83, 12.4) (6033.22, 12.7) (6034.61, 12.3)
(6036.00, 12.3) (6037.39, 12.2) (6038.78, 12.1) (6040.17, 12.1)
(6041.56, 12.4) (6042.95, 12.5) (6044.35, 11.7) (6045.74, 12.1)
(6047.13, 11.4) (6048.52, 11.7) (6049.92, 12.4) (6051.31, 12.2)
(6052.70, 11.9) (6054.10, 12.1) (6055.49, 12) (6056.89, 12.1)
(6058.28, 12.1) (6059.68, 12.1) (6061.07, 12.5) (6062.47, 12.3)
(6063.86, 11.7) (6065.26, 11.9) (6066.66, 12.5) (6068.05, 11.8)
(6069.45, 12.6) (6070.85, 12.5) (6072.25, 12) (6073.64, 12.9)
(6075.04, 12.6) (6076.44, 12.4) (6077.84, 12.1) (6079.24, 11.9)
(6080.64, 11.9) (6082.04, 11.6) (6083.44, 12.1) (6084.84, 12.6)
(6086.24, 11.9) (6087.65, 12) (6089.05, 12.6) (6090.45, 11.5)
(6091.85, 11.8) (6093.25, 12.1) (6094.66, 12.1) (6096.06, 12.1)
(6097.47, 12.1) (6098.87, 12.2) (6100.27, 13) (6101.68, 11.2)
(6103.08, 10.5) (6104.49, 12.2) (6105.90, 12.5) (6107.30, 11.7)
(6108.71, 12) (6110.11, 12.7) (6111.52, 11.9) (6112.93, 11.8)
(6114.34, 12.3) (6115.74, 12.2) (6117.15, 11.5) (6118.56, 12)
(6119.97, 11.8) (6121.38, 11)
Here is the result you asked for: 0.01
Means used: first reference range 12.7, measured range 12.3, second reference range 12.1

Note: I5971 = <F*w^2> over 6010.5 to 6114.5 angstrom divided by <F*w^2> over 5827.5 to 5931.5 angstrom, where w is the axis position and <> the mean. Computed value 1.07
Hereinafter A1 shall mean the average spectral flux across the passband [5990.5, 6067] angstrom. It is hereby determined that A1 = 12.1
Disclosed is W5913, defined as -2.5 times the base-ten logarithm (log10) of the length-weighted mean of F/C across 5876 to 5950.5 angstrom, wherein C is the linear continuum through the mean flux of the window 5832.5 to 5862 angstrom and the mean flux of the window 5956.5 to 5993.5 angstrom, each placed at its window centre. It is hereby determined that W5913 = 0.04 mag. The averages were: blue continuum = 12.4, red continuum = 12.3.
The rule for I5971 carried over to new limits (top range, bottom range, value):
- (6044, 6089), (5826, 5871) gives 1.05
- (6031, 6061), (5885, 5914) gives 1.14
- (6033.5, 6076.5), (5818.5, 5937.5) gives 1.07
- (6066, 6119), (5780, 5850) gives 1.05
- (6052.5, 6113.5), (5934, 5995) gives 1.02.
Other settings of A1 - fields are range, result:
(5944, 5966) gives 12.3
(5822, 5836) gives 12.7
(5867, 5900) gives 11.4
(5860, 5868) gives 12.3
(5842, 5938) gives 12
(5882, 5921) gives 11.5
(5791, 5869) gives 12.6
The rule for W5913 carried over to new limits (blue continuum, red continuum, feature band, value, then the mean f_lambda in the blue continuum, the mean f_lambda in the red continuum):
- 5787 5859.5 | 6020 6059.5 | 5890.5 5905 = 0.144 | 12.6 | 12.1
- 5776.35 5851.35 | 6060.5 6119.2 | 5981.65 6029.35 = 0.016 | 12.6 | 12.1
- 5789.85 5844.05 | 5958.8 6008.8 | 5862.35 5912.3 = 0.072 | 12.7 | 12.2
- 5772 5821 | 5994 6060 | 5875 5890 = 0.072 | 12.6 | 12.1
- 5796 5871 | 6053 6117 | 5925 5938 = 0.013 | 12.6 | 12.1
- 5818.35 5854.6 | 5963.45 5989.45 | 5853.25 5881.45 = 0.015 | 12.6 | 12.2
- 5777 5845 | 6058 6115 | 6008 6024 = 0.033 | 12.6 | 12.1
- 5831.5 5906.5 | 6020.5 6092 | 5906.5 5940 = -0.025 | 11.9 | 12.1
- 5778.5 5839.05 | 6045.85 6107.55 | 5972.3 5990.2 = 0.027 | 12.7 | 12.1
